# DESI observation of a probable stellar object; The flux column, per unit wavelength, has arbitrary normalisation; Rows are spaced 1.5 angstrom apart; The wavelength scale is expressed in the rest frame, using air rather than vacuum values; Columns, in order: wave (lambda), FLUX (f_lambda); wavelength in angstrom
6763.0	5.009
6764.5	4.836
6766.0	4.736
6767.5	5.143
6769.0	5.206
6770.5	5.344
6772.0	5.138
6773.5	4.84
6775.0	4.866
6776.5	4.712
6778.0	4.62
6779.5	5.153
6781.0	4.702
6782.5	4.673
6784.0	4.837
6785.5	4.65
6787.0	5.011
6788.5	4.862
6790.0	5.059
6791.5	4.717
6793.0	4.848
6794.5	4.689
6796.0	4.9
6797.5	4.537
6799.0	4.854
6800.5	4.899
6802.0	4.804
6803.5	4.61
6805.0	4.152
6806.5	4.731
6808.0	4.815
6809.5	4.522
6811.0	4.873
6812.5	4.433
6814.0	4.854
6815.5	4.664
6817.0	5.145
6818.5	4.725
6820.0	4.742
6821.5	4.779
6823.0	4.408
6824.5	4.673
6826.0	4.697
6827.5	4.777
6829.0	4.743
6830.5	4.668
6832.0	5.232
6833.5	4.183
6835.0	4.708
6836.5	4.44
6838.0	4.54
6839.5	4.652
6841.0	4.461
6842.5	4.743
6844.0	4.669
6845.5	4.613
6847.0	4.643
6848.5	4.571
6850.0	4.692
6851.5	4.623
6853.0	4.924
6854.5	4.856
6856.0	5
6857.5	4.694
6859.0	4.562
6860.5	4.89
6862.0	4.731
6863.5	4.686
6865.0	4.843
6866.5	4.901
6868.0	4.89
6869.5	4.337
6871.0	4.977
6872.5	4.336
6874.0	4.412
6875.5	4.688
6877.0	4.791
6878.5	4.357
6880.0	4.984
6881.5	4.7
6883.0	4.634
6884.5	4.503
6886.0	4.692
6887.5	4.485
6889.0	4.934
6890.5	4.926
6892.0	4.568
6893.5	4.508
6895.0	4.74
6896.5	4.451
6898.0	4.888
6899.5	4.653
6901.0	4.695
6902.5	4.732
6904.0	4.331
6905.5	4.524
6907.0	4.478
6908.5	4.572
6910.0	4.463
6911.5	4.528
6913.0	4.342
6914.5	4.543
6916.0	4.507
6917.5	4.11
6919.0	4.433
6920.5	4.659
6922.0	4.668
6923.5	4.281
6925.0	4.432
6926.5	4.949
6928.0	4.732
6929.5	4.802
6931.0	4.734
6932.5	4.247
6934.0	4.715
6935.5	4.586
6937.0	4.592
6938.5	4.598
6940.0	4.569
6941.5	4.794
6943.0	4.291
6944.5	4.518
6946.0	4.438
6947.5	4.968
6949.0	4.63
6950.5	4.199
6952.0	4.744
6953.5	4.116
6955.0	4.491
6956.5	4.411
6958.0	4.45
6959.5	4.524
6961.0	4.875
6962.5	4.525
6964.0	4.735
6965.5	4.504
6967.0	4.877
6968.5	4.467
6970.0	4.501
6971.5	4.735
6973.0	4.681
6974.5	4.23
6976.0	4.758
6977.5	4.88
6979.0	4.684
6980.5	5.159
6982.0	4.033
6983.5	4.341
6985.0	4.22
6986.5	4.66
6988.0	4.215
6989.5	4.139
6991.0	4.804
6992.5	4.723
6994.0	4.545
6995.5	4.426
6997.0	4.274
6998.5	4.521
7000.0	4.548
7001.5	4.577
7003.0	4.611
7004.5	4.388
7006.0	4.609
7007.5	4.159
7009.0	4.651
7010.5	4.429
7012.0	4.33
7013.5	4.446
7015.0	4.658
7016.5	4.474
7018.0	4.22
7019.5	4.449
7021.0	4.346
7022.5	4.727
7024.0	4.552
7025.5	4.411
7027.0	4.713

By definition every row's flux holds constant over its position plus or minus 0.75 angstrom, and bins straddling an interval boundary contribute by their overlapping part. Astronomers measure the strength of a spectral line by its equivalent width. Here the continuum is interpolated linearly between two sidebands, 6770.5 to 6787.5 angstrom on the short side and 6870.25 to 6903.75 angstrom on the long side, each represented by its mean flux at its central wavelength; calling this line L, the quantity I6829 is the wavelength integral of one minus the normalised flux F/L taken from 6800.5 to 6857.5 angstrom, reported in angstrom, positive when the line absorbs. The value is 0.9 angstrom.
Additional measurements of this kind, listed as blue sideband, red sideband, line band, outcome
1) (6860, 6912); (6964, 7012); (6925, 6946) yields -0.1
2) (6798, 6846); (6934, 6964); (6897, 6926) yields 0.4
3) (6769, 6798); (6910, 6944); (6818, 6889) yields 0.4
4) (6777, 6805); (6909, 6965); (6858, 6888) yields -0.1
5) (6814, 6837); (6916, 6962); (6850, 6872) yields -0.5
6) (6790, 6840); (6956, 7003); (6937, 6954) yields 0.1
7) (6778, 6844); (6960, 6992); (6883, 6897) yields 0.0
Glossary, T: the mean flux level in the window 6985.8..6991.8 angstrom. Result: 4.46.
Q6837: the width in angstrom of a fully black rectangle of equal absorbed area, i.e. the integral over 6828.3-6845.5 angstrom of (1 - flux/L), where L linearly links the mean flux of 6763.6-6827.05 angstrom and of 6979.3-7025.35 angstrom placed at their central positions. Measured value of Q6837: 0.3 angstrom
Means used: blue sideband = 4.8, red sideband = 4.48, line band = 4.64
